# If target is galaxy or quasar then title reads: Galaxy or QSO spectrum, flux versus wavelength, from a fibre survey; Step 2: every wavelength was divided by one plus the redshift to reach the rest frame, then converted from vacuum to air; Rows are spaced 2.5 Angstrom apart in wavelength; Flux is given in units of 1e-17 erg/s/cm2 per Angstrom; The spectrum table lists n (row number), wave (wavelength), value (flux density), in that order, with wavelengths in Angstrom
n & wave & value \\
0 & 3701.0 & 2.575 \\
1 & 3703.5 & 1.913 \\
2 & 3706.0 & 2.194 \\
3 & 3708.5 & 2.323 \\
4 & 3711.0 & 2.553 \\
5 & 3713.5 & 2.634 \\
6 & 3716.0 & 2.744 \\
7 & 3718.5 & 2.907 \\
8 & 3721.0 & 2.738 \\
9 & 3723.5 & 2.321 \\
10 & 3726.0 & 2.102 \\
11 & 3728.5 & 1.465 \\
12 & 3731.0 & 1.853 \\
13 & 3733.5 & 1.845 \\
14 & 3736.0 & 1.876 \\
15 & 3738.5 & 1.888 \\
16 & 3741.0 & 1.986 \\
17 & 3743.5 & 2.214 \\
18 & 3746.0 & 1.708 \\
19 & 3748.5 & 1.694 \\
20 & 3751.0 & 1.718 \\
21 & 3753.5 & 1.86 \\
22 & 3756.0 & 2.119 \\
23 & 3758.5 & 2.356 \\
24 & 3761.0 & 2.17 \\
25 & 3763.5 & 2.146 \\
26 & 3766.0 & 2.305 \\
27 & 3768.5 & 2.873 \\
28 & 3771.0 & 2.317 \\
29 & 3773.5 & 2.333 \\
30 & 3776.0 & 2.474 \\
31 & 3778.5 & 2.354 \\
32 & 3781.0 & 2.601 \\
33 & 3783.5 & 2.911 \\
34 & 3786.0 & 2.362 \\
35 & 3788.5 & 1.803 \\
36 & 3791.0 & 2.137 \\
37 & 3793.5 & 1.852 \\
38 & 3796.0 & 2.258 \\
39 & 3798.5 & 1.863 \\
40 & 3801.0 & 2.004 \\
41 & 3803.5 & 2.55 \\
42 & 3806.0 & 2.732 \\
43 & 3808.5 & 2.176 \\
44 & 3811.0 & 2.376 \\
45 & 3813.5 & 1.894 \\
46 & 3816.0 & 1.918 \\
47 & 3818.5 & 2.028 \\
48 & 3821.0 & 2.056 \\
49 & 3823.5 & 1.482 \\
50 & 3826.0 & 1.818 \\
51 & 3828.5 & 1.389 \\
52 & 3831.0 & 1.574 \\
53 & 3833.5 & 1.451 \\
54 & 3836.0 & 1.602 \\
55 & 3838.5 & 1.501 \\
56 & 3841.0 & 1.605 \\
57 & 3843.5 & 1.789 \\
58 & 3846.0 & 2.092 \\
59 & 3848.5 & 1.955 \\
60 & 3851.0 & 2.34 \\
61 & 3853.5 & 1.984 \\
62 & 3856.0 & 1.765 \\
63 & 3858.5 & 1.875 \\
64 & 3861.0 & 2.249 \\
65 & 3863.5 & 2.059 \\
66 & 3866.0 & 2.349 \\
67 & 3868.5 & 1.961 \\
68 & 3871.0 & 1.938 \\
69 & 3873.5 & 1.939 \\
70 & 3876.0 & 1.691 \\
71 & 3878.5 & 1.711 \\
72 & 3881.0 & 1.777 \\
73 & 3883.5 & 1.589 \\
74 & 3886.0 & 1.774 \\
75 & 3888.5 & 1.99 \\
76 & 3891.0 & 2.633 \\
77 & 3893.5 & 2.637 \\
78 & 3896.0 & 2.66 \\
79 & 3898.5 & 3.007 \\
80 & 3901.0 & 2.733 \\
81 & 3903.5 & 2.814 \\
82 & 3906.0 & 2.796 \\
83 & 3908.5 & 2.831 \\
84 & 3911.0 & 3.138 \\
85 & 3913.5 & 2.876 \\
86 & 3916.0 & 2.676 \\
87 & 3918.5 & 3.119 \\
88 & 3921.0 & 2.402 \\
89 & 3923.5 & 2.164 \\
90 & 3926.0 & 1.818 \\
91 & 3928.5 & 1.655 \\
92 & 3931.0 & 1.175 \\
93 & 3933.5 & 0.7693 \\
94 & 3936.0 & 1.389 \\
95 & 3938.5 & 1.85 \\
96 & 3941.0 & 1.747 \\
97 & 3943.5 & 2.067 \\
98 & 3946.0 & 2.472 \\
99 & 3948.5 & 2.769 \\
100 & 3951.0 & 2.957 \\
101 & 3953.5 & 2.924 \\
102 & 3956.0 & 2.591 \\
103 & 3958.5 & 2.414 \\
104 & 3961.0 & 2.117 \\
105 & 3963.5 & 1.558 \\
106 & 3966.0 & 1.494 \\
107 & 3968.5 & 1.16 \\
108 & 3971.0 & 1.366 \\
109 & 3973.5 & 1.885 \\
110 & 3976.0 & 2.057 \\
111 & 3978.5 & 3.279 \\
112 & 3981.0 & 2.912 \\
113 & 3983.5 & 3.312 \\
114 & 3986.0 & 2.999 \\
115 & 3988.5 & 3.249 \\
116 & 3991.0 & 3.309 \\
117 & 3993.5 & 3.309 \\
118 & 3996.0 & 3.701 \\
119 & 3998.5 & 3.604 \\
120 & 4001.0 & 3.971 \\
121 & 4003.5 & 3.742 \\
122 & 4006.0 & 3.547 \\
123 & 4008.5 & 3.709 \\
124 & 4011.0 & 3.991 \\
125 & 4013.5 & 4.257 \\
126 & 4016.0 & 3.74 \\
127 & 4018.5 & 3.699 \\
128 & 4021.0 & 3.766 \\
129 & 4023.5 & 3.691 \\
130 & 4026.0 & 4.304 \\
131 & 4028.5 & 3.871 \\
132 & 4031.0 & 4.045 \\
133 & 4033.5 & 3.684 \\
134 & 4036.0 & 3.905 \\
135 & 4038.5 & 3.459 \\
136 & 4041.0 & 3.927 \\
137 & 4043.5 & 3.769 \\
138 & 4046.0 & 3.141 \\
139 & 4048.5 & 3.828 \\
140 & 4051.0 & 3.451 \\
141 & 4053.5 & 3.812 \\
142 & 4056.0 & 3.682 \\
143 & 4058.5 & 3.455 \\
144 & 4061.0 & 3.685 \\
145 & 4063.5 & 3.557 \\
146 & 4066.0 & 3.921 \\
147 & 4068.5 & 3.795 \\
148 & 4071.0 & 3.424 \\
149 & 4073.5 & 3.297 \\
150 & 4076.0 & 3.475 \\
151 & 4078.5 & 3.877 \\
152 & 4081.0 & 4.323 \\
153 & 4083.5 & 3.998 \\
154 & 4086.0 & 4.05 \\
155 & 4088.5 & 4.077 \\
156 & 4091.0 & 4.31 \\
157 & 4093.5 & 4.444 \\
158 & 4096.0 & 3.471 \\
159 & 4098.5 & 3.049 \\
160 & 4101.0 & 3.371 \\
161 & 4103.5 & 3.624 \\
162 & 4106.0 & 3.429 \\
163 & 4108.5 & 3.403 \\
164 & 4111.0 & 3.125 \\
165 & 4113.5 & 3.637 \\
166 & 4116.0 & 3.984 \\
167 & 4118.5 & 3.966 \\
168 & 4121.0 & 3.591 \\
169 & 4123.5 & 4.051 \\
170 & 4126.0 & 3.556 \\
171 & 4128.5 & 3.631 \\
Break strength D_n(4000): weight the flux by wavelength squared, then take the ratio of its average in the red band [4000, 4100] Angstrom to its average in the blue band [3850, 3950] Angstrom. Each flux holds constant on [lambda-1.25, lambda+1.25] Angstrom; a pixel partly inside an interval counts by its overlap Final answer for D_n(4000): 1.87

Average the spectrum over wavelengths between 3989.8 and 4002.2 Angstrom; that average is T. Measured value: 3.58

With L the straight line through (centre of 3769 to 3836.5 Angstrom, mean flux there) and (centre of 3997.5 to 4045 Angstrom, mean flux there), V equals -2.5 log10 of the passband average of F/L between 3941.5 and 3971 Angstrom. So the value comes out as 0.449 mag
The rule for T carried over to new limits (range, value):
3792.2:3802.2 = 1.99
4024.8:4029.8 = 4.08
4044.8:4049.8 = 3.49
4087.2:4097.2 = 4.08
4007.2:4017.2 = 3.92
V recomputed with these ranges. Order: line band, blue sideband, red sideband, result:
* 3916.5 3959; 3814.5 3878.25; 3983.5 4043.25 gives 0.32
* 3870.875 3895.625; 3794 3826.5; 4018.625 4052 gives 0.30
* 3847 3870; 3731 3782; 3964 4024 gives 0.24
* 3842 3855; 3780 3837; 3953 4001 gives 0.08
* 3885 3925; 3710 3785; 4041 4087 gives 0.13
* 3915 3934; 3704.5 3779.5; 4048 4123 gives 0.43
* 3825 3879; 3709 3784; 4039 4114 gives 0.41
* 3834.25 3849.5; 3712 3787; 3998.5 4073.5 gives 0.48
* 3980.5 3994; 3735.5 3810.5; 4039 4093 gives 0.05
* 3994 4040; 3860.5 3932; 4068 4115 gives -0.20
